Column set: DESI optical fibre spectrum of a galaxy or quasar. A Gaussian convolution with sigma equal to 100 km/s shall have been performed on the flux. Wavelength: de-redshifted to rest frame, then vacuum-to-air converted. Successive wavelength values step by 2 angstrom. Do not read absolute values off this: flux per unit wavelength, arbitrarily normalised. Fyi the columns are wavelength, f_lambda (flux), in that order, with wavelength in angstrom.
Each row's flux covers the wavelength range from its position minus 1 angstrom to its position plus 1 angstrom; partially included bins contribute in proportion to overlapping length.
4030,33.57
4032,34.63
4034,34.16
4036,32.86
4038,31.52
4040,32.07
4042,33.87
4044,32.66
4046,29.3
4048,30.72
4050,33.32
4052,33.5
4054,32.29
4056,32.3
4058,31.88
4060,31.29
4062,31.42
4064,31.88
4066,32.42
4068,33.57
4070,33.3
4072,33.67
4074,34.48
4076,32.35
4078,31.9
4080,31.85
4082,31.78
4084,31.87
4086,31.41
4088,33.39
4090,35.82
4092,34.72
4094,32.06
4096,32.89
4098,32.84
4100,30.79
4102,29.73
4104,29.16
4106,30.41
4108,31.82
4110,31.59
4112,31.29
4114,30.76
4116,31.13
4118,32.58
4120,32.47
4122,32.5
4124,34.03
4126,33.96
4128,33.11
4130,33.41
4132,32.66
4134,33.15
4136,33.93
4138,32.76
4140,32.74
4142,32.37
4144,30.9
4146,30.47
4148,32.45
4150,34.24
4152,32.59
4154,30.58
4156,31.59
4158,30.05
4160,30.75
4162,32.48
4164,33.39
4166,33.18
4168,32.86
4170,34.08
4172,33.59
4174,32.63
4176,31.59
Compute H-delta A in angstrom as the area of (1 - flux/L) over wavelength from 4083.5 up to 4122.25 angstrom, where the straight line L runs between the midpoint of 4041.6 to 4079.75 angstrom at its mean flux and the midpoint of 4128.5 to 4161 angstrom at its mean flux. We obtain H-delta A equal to 0.4 angstrom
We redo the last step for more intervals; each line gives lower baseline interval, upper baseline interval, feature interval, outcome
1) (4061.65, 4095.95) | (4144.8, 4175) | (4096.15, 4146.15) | 0.8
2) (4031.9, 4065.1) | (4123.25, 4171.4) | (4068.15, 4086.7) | -0.1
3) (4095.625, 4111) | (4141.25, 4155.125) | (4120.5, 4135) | -0.8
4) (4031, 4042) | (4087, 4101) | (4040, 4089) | 1.2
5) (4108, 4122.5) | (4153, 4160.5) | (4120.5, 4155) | -1.7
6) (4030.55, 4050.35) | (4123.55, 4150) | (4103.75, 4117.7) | 0.7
